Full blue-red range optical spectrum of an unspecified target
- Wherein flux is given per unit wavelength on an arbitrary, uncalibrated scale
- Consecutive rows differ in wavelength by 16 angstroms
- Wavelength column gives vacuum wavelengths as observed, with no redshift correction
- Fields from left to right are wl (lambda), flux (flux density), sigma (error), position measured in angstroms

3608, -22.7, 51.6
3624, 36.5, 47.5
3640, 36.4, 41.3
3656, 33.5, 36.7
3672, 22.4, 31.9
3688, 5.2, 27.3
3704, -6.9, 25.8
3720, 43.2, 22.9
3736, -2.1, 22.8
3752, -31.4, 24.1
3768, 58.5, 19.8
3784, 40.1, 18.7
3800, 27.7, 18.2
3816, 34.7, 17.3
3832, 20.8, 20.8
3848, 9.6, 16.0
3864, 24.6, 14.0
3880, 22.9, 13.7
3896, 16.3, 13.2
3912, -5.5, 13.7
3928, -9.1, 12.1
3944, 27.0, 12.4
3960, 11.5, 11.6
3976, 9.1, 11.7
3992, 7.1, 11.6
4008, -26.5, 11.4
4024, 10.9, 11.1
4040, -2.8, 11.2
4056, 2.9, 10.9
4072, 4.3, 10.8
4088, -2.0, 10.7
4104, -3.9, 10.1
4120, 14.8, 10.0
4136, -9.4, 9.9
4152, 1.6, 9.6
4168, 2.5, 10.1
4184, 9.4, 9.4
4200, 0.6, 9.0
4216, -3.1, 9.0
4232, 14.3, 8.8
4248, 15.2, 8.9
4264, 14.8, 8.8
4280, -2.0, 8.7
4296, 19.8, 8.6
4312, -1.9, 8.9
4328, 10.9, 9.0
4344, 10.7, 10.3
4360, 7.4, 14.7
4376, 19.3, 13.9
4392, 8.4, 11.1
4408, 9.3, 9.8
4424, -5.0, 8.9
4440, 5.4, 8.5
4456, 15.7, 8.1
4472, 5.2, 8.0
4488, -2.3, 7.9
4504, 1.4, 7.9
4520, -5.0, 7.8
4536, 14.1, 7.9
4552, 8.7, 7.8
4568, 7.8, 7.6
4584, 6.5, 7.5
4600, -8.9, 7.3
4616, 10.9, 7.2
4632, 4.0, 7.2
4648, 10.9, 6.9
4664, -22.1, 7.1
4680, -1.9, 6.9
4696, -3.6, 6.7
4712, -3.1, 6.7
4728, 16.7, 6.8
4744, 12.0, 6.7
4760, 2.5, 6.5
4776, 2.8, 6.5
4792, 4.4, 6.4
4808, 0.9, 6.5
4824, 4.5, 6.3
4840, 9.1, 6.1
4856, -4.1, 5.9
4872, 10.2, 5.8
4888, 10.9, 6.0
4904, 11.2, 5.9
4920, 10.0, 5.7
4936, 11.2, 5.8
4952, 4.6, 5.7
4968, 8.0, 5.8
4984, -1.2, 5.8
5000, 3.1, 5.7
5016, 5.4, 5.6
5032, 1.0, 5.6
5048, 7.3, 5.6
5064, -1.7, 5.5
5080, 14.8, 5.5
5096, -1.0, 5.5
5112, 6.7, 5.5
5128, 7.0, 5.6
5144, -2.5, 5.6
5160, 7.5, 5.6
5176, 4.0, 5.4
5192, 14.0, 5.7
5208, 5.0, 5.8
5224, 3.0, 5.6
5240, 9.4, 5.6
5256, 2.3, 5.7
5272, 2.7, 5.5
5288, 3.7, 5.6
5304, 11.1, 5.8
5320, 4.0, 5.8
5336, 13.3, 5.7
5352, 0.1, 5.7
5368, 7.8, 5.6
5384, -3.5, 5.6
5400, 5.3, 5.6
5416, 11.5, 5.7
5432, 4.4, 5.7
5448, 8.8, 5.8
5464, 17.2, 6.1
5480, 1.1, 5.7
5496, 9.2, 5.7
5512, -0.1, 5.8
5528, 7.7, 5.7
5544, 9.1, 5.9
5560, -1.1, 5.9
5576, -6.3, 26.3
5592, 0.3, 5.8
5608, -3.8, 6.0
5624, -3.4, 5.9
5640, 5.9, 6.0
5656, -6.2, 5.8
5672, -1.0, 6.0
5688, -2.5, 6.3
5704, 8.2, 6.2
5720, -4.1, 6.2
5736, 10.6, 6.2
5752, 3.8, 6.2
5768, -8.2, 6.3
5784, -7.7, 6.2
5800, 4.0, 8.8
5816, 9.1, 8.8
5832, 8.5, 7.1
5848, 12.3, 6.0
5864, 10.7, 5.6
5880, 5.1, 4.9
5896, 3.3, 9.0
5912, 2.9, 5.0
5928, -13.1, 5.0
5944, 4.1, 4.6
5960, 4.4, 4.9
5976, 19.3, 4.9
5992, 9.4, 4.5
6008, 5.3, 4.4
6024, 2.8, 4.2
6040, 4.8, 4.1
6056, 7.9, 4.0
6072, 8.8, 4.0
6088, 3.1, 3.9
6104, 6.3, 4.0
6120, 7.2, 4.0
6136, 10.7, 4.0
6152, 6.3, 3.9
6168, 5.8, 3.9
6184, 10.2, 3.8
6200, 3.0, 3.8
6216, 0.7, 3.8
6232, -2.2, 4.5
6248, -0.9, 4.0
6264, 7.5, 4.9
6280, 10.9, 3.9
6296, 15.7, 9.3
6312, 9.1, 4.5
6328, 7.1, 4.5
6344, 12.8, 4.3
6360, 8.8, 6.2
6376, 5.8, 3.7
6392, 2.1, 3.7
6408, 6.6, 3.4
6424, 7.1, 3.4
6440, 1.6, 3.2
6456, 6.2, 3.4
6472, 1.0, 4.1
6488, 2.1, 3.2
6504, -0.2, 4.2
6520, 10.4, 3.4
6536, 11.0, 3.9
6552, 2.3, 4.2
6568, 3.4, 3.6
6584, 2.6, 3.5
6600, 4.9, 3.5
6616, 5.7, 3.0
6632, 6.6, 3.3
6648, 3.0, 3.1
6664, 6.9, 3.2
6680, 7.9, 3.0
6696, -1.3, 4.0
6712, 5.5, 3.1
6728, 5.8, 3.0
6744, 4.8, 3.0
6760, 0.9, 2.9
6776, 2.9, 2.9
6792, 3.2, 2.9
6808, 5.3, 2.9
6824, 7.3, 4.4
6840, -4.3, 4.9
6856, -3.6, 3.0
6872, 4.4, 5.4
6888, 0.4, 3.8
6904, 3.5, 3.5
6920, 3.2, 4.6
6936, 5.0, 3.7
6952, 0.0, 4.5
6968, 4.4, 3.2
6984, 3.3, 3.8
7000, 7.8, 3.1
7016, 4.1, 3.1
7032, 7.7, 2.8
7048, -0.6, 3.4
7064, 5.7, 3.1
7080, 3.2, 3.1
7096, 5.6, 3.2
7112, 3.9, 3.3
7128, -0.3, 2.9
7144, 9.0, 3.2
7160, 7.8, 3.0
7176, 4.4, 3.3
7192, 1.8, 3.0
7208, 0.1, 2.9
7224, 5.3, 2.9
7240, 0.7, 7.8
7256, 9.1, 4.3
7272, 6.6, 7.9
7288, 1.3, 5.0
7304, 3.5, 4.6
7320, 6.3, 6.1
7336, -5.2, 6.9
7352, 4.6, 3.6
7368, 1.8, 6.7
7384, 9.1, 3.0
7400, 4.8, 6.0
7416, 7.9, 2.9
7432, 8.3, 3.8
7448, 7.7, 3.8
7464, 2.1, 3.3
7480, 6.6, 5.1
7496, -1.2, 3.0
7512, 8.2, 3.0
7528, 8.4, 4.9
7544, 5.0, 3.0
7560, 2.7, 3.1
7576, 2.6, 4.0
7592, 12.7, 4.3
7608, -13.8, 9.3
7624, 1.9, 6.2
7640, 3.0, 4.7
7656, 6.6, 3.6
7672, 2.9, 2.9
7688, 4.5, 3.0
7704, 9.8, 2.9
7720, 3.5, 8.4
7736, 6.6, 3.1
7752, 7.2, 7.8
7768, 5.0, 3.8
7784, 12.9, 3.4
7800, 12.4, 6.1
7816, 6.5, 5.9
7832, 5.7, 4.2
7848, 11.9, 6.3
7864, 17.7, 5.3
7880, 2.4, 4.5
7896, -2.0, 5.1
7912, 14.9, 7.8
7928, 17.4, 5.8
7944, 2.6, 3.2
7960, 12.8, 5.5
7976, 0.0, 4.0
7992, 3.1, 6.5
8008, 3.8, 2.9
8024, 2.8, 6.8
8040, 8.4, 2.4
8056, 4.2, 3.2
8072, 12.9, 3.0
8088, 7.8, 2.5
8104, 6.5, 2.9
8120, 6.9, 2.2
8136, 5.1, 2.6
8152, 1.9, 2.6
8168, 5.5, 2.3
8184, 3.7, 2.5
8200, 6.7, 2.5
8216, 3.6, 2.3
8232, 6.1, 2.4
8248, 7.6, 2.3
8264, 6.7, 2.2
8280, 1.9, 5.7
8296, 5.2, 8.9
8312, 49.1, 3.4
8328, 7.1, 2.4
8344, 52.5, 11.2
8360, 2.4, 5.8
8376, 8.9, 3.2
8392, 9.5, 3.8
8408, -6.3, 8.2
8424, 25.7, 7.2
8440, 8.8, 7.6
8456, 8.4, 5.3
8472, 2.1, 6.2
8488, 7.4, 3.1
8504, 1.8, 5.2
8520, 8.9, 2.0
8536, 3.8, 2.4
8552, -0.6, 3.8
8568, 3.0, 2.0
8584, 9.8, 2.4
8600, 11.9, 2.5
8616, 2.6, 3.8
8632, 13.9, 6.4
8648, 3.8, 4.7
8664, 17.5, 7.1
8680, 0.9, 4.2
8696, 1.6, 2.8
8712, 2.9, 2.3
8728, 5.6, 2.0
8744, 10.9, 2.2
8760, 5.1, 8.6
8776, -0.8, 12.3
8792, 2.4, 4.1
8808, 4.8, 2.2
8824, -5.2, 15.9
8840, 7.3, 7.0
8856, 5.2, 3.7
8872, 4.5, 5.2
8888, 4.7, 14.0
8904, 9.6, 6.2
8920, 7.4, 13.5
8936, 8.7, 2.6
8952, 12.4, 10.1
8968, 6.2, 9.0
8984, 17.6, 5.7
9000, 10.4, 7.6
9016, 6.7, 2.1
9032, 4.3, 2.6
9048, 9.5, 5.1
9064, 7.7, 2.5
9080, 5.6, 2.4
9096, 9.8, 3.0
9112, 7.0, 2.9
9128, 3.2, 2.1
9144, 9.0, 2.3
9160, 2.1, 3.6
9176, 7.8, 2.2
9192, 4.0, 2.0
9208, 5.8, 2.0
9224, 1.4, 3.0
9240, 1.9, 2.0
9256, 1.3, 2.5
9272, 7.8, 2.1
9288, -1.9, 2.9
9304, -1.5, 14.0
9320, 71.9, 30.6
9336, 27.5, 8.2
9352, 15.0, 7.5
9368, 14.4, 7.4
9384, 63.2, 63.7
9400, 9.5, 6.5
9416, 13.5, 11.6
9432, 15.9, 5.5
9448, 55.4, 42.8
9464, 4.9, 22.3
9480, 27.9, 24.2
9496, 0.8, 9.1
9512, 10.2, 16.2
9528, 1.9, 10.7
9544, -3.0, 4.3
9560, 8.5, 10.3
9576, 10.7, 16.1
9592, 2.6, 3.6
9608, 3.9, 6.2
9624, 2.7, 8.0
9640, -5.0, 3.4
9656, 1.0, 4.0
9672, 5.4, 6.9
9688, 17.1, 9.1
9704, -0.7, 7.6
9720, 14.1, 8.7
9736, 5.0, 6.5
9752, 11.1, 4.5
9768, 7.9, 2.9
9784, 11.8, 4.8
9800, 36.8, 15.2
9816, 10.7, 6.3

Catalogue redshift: 1.229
